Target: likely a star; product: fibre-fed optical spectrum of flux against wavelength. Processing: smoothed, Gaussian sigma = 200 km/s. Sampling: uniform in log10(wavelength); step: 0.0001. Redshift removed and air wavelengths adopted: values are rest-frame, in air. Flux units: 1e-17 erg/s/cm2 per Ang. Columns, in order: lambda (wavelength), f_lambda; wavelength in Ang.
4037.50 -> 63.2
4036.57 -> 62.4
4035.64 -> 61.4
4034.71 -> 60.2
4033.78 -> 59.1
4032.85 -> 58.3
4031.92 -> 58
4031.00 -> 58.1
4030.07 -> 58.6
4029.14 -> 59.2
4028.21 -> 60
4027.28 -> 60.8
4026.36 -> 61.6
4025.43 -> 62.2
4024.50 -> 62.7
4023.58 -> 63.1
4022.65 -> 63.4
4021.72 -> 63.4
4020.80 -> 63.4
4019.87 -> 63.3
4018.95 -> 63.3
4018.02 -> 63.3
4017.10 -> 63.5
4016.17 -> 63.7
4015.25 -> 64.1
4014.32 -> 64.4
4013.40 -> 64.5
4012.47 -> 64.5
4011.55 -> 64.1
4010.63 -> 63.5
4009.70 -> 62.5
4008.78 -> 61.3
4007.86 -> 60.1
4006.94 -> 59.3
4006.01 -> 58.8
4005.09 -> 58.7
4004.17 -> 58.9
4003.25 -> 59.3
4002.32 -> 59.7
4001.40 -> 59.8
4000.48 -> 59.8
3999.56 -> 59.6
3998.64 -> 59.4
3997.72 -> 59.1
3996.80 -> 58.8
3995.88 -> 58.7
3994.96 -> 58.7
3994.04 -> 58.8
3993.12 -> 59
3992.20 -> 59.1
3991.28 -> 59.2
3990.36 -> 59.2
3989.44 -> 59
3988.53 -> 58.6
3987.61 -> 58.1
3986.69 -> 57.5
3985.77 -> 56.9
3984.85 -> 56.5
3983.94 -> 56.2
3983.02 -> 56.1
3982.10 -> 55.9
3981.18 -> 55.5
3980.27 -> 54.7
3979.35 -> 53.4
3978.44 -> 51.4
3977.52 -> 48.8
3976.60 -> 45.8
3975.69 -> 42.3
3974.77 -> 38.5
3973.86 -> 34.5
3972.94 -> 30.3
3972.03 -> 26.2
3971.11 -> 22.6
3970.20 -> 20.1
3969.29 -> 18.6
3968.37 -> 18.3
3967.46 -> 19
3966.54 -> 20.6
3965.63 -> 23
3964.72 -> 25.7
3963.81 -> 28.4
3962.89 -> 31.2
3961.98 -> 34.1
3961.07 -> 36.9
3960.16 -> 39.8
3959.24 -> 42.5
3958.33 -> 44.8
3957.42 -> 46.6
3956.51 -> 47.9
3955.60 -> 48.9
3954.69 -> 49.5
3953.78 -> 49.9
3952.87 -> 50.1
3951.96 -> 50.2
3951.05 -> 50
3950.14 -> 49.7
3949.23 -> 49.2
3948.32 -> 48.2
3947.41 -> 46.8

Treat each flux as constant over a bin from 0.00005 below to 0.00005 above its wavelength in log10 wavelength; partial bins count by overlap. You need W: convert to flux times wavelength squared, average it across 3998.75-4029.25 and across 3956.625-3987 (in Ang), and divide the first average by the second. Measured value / 1.6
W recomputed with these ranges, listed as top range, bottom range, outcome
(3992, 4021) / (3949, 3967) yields 1.53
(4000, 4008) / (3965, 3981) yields 1.78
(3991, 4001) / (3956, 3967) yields 1.71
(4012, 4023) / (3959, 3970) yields 2.37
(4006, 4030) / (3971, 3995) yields 1.24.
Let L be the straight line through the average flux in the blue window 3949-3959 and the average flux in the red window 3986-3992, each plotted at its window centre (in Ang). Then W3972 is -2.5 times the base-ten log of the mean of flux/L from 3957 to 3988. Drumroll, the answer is 0.341 mag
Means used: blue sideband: 48.7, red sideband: 58.6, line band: 39.7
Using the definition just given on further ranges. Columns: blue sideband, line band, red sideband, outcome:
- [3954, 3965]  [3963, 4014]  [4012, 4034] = 0.02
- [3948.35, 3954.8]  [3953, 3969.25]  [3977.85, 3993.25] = 0.40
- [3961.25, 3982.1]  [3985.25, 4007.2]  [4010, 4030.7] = -0.21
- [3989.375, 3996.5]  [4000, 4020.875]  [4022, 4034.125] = -0.04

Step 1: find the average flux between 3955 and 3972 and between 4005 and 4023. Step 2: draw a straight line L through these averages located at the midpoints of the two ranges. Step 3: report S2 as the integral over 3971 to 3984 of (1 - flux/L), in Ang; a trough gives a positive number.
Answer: -1.4 Ang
